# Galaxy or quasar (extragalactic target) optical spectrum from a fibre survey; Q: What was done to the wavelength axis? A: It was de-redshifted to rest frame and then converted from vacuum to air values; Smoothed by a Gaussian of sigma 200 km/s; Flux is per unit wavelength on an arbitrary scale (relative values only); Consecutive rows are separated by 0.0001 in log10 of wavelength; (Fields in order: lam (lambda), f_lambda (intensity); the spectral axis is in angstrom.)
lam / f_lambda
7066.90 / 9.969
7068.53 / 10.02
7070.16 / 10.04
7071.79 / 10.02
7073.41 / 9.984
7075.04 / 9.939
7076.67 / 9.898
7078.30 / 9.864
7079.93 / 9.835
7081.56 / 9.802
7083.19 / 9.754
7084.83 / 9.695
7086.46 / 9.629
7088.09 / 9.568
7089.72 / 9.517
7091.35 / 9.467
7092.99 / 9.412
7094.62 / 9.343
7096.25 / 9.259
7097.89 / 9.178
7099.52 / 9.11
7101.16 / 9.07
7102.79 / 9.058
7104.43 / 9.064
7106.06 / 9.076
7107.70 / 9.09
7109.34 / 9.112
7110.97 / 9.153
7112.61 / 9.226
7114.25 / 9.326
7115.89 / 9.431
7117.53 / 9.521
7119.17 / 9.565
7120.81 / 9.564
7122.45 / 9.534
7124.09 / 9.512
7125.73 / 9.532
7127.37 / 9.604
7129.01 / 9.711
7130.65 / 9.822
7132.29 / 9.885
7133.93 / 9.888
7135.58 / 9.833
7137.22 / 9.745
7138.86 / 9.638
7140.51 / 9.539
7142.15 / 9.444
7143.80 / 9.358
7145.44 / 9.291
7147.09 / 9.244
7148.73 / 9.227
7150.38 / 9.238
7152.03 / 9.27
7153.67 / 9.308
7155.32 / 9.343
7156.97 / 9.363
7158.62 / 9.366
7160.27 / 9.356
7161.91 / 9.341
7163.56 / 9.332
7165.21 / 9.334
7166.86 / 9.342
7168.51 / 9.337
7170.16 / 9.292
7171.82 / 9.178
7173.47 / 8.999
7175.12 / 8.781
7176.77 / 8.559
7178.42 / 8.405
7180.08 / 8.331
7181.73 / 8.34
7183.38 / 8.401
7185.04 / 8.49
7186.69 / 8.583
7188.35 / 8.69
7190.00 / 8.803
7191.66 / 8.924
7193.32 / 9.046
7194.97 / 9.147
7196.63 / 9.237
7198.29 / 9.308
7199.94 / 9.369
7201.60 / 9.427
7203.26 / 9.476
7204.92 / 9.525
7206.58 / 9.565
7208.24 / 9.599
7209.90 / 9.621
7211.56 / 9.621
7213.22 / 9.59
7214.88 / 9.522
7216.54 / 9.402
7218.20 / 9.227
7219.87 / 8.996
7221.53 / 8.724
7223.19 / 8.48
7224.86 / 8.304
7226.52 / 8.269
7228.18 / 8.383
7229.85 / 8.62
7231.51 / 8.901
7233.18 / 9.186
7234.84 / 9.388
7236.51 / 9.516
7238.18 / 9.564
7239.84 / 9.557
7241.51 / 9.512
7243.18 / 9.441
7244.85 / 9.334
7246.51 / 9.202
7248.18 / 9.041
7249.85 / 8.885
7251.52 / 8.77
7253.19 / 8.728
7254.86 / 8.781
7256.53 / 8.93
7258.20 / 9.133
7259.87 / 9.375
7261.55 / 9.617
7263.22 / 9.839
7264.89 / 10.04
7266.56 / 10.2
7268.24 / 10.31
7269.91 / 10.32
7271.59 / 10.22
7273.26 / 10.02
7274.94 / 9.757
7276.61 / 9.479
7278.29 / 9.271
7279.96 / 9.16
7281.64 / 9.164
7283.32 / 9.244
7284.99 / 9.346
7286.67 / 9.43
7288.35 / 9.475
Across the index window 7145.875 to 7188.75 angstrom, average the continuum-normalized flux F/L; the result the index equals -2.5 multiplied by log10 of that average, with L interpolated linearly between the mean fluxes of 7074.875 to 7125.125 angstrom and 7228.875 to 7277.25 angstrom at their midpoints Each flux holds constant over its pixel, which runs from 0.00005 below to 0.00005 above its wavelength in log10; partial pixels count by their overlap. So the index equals 0.05 mag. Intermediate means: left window 9.43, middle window 9.02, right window 9.43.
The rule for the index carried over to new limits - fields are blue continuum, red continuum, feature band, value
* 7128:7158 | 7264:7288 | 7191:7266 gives 0.05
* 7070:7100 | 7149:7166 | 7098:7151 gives 0.01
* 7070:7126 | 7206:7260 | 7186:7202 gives 0.02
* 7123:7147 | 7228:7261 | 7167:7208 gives 0.05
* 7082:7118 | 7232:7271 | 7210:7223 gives 0.01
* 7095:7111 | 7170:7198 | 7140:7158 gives -0.05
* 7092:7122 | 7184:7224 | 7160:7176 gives 0.00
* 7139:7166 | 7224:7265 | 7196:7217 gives -0.03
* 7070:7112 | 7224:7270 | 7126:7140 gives -0.04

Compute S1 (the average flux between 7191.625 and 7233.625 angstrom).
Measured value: 9.14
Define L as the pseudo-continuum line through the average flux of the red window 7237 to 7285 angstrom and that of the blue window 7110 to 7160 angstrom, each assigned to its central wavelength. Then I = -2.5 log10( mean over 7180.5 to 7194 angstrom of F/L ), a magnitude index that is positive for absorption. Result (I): 0.099 mag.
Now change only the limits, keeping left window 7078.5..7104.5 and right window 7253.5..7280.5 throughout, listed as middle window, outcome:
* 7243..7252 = 0.06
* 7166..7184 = 0.08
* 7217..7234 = 0.10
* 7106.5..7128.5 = 0.01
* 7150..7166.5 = 0.02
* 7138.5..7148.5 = 0.01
